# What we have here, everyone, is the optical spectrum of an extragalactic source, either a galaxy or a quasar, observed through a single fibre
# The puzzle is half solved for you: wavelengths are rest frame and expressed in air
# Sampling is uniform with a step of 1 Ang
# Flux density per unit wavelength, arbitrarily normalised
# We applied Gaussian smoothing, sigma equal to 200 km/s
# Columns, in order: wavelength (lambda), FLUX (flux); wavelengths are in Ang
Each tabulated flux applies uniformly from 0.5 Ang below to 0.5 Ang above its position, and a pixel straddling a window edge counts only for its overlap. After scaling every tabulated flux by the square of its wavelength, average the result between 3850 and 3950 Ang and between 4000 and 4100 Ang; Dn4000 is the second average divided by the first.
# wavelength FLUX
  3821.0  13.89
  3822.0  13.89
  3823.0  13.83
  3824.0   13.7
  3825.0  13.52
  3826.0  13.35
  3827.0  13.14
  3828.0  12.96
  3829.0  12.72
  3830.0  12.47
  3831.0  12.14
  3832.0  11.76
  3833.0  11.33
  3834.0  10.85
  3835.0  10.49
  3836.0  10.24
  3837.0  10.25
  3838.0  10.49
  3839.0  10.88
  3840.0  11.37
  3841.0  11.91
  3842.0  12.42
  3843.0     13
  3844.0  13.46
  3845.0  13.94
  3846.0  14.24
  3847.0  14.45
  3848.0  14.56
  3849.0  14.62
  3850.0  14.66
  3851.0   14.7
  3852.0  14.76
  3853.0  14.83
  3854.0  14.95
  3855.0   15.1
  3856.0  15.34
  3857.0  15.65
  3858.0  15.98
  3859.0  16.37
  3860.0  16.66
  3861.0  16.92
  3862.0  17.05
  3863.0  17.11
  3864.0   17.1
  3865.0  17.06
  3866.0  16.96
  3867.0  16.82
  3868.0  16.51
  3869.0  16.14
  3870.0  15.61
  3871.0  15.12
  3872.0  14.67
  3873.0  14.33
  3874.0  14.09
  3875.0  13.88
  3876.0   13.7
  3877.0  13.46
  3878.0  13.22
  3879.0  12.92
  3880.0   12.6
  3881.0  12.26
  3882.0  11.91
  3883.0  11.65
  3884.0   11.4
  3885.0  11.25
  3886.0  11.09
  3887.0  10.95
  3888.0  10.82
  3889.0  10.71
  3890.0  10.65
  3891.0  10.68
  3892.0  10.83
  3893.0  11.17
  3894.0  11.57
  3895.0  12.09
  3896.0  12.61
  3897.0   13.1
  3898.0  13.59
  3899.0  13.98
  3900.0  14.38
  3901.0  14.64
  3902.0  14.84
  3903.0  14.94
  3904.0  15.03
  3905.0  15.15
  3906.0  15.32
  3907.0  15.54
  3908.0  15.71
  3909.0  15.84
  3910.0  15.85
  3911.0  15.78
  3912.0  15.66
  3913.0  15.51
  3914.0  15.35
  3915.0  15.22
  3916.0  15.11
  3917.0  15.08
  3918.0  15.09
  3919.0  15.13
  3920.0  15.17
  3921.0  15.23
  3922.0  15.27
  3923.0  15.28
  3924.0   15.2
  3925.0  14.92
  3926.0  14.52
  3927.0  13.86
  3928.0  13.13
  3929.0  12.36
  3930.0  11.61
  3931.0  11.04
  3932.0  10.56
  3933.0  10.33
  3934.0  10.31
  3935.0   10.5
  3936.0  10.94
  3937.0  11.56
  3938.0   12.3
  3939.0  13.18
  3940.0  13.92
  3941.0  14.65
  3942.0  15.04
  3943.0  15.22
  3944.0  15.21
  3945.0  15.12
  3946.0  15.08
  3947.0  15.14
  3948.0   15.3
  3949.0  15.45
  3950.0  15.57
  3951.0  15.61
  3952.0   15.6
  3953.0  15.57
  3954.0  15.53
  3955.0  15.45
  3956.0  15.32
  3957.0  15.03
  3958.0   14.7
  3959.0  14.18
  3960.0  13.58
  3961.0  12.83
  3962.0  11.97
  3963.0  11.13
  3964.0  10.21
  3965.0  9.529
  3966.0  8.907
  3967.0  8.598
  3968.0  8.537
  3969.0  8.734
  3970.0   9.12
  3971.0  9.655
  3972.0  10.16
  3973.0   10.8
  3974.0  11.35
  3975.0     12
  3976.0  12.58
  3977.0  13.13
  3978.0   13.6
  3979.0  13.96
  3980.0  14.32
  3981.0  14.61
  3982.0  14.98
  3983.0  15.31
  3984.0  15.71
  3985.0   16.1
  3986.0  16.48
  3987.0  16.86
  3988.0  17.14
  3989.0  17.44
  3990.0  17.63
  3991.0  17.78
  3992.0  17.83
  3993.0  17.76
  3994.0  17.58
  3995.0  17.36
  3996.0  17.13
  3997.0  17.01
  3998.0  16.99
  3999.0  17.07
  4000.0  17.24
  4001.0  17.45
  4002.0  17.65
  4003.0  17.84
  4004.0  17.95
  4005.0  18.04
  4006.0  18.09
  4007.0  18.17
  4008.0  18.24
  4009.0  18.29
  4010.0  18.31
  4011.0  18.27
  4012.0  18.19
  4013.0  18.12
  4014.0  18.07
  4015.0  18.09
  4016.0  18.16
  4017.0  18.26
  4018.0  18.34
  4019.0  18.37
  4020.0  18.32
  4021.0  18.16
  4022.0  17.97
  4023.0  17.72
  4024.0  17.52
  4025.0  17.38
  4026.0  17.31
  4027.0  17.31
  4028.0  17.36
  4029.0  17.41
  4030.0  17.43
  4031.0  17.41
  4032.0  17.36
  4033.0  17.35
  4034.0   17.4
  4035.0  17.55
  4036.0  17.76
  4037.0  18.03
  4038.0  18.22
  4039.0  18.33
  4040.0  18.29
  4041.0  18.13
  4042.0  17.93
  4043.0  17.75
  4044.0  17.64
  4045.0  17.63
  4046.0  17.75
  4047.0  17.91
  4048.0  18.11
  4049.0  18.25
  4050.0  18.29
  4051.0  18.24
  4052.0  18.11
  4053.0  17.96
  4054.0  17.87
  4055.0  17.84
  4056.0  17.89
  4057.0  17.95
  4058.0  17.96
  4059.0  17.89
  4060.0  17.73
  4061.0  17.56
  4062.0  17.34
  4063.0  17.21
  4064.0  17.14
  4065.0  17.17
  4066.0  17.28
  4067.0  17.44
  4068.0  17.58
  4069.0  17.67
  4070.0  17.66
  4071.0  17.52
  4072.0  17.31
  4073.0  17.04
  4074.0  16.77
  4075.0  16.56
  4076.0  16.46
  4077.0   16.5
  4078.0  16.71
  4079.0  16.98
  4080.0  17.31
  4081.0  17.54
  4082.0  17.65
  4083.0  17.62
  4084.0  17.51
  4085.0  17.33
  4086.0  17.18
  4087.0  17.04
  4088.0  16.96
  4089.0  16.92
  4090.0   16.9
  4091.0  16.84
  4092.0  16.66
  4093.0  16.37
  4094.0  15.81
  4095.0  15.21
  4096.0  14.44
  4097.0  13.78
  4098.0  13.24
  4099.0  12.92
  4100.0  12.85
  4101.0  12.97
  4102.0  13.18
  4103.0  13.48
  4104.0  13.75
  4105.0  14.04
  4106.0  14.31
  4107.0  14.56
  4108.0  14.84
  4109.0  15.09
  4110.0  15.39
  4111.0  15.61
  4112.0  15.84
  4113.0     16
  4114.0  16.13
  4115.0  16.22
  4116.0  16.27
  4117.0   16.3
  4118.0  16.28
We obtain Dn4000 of 1.3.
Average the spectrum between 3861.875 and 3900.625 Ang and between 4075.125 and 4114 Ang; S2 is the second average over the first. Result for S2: 1.16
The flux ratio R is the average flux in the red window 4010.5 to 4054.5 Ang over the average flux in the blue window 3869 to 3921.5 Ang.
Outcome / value 1.31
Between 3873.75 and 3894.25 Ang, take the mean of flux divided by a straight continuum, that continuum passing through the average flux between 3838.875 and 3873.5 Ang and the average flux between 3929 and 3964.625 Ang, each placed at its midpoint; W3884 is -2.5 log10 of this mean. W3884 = 0.22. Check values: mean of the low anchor 15.1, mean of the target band 11.9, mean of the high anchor 13.5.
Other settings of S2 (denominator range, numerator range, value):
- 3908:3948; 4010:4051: 1.27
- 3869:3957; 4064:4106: 1.17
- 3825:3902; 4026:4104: 1.26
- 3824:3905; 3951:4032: 1.15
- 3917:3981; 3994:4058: 1.36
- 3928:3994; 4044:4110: 1.23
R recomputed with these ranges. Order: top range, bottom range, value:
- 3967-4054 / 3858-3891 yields 1.18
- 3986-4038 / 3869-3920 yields 1.30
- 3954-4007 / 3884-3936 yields 1.08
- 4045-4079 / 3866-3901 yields 1.35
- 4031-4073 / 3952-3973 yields 1.48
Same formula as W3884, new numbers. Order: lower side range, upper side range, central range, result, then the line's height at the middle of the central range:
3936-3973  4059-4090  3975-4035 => -0.15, 14.8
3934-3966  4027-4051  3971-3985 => 0.14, 15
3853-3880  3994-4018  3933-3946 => 0.26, 16.7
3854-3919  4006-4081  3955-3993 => 0.21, 16.2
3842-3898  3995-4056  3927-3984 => 0.24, 16.1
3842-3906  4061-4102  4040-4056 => -0.12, 16.1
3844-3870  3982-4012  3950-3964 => 0.18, 16.9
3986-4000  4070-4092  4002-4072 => -0.04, 17.2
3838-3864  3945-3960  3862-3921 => 0.06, 14.8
